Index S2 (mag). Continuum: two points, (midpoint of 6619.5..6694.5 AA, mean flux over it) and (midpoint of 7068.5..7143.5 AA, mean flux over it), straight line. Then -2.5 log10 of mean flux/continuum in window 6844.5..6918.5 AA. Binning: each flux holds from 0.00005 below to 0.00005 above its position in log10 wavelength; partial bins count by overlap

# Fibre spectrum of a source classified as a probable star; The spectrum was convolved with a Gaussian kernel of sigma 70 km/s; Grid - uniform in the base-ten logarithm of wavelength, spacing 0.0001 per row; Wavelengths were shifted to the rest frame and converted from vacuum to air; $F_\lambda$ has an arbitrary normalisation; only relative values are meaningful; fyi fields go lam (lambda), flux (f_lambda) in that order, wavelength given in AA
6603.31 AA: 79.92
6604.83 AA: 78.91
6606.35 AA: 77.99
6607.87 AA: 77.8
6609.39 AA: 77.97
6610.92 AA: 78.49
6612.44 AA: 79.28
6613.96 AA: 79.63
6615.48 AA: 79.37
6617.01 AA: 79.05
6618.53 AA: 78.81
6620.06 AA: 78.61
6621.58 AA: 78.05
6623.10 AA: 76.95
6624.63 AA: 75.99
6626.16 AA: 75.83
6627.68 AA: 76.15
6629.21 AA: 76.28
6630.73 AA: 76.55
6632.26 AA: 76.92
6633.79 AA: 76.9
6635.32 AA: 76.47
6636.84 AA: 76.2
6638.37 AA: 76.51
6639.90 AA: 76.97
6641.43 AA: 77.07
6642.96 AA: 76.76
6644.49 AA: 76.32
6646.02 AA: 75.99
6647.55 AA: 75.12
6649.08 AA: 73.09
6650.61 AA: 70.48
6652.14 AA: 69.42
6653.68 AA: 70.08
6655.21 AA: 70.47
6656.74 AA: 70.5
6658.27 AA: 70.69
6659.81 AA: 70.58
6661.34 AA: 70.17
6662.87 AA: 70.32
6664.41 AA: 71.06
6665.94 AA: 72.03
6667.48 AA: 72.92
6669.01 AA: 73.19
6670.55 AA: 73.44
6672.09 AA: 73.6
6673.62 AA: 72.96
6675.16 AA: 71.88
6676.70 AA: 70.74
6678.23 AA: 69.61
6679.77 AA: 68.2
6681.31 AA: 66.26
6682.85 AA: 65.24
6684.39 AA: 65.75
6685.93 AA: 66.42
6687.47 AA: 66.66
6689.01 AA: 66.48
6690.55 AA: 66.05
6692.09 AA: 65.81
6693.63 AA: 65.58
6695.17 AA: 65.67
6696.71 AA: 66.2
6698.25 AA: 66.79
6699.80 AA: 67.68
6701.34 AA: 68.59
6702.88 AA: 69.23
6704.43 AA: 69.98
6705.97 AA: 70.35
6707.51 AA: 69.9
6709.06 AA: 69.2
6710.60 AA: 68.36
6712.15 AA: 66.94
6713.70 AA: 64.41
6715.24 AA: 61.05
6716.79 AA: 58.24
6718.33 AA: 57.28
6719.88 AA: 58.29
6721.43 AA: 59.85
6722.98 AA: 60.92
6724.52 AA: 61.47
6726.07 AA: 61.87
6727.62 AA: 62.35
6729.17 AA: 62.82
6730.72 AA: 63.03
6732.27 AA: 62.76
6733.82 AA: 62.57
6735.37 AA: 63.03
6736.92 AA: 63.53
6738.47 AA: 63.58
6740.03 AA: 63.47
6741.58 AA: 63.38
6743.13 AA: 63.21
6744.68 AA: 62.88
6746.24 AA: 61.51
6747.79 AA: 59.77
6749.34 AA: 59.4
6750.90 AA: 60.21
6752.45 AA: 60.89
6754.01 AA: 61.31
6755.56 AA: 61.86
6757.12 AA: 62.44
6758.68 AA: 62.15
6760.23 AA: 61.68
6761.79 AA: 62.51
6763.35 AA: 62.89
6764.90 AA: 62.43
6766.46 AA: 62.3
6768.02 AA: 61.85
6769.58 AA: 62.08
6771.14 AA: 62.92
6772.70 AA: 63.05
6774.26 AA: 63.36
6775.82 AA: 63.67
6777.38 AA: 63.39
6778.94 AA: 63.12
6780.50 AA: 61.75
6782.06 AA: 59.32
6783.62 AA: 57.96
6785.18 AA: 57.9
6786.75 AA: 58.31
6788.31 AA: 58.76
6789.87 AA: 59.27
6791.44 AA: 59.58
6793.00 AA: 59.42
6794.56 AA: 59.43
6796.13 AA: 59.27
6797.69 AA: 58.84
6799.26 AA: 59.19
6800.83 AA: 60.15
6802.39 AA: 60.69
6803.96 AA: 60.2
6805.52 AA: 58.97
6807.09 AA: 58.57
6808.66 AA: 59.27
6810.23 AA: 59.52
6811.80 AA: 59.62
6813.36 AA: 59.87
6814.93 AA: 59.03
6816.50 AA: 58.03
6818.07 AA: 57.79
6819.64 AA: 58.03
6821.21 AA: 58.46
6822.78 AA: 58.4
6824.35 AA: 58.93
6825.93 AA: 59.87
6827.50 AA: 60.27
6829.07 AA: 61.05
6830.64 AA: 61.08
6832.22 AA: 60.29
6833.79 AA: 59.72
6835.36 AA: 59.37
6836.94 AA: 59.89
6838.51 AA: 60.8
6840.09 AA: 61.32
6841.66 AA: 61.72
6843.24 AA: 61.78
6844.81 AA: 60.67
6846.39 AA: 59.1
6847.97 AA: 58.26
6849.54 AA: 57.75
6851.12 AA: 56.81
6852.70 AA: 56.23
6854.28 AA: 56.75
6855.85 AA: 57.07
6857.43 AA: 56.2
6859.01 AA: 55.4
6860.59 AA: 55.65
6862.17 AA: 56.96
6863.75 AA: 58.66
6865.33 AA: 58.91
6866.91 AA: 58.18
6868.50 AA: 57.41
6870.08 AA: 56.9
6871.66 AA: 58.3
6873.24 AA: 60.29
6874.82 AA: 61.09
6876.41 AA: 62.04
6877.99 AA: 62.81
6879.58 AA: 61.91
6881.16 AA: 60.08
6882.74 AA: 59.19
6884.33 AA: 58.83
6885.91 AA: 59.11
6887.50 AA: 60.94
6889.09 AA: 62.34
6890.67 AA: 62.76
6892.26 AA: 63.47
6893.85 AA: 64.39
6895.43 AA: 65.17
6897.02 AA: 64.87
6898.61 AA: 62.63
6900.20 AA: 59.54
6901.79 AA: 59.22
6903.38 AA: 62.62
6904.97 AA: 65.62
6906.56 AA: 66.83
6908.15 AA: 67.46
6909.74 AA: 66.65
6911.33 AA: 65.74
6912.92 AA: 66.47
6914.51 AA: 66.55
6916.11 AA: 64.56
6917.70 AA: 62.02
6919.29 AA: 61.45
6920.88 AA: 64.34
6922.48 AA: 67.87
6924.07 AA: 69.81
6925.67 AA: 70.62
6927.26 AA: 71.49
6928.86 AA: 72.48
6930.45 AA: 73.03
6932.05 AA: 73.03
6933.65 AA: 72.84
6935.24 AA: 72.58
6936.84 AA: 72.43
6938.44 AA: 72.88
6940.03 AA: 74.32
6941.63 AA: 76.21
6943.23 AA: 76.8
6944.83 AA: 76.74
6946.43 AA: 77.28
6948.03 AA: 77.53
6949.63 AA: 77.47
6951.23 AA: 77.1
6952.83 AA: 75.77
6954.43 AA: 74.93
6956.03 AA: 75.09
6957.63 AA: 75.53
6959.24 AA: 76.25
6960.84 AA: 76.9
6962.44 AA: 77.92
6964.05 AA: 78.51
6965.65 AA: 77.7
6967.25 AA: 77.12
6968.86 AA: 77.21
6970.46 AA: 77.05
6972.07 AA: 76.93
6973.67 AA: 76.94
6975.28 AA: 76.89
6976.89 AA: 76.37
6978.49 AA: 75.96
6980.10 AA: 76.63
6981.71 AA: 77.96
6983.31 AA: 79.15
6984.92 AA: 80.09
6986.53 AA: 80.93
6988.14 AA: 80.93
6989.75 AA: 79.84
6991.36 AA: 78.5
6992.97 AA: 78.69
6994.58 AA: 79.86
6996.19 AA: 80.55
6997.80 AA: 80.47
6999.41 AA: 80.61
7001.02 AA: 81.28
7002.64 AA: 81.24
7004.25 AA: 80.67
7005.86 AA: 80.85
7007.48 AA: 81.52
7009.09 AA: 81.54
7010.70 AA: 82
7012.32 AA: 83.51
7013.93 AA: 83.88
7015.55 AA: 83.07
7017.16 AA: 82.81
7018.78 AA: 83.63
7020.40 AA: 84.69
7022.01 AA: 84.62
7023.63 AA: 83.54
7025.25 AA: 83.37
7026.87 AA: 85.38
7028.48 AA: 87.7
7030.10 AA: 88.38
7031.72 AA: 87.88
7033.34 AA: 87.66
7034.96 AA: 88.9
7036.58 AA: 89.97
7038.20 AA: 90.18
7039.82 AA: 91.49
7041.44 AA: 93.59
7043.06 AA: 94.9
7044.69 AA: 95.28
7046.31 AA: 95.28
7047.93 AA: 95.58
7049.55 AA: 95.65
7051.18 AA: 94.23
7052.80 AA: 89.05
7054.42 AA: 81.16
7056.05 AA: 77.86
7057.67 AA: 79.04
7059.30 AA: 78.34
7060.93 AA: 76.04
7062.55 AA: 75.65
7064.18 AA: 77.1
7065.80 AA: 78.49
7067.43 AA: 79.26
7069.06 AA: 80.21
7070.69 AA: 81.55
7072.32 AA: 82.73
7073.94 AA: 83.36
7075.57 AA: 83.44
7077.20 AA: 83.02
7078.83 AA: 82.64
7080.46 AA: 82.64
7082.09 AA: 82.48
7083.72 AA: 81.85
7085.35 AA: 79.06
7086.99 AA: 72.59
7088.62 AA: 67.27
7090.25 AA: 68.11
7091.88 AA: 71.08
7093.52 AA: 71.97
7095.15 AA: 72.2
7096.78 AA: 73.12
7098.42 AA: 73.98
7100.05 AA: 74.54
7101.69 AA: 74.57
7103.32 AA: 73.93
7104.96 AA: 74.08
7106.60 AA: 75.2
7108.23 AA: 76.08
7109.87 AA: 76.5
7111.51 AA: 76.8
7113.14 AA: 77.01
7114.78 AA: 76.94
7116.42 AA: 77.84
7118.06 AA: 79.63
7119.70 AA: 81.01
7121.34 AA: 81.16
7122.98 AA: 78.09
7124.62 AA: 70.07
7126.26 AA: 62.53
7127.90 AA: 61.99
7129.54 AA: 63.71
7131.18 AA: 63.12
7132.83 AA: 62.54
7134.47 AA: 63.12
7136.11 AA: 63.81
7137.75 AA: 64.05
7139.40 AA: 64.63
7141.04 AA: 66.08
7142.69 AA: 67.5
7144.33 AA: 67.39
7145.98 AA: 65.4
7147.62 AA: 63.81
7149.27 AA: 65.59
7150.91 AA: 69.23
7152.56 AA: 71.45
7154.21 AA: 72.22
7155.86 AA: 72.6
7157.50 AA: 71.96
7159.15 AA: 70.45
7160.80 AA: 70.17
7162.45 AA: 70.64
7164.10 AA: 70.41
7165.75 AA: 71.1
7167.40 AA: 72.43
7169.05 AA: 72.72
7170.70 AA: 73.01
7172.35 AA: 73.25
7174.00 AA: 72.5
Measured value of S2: 0.20 mag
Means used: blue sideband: 72.3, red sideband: 73.9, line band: 60.9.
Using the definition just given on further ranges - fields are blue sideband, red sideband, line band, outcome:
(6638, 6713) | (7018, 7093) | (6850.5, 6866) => 0.33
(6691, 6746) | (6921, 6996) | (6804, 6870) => 0.19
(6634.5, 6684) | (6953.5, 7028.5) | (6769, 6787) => 0.22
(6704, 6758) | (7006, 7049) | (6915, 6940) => 0.14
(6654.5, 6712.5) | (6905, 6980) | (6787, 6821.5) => 0.20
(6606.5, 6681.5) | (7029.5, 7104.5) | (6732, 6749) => 0.21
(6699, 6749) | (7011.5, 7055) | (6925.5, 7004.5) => 0.08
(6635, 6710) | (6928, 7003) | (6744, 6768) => 0.18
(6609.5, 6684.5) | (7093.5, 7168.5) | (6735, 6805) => 0.19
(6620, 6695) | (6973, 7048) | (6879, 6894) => 0.29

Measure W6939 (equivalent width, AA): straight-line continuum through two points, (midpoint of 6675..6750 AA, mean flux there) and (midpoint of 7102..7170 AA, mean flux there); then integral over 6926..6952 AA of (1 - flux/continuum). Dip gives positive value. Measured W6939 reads -2.56 AA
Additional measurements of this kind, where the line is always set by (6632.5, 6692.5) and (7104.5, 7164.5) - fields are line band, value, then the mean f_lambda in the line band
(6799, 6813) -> 2.28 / 59.6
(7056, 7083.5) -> -3.82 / 80.3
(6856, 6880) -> 4.19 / 58.6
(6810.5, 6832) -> 3.59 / 59.3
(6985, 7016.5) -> -4.60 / 81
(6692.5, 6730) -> 3.53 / 64.7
